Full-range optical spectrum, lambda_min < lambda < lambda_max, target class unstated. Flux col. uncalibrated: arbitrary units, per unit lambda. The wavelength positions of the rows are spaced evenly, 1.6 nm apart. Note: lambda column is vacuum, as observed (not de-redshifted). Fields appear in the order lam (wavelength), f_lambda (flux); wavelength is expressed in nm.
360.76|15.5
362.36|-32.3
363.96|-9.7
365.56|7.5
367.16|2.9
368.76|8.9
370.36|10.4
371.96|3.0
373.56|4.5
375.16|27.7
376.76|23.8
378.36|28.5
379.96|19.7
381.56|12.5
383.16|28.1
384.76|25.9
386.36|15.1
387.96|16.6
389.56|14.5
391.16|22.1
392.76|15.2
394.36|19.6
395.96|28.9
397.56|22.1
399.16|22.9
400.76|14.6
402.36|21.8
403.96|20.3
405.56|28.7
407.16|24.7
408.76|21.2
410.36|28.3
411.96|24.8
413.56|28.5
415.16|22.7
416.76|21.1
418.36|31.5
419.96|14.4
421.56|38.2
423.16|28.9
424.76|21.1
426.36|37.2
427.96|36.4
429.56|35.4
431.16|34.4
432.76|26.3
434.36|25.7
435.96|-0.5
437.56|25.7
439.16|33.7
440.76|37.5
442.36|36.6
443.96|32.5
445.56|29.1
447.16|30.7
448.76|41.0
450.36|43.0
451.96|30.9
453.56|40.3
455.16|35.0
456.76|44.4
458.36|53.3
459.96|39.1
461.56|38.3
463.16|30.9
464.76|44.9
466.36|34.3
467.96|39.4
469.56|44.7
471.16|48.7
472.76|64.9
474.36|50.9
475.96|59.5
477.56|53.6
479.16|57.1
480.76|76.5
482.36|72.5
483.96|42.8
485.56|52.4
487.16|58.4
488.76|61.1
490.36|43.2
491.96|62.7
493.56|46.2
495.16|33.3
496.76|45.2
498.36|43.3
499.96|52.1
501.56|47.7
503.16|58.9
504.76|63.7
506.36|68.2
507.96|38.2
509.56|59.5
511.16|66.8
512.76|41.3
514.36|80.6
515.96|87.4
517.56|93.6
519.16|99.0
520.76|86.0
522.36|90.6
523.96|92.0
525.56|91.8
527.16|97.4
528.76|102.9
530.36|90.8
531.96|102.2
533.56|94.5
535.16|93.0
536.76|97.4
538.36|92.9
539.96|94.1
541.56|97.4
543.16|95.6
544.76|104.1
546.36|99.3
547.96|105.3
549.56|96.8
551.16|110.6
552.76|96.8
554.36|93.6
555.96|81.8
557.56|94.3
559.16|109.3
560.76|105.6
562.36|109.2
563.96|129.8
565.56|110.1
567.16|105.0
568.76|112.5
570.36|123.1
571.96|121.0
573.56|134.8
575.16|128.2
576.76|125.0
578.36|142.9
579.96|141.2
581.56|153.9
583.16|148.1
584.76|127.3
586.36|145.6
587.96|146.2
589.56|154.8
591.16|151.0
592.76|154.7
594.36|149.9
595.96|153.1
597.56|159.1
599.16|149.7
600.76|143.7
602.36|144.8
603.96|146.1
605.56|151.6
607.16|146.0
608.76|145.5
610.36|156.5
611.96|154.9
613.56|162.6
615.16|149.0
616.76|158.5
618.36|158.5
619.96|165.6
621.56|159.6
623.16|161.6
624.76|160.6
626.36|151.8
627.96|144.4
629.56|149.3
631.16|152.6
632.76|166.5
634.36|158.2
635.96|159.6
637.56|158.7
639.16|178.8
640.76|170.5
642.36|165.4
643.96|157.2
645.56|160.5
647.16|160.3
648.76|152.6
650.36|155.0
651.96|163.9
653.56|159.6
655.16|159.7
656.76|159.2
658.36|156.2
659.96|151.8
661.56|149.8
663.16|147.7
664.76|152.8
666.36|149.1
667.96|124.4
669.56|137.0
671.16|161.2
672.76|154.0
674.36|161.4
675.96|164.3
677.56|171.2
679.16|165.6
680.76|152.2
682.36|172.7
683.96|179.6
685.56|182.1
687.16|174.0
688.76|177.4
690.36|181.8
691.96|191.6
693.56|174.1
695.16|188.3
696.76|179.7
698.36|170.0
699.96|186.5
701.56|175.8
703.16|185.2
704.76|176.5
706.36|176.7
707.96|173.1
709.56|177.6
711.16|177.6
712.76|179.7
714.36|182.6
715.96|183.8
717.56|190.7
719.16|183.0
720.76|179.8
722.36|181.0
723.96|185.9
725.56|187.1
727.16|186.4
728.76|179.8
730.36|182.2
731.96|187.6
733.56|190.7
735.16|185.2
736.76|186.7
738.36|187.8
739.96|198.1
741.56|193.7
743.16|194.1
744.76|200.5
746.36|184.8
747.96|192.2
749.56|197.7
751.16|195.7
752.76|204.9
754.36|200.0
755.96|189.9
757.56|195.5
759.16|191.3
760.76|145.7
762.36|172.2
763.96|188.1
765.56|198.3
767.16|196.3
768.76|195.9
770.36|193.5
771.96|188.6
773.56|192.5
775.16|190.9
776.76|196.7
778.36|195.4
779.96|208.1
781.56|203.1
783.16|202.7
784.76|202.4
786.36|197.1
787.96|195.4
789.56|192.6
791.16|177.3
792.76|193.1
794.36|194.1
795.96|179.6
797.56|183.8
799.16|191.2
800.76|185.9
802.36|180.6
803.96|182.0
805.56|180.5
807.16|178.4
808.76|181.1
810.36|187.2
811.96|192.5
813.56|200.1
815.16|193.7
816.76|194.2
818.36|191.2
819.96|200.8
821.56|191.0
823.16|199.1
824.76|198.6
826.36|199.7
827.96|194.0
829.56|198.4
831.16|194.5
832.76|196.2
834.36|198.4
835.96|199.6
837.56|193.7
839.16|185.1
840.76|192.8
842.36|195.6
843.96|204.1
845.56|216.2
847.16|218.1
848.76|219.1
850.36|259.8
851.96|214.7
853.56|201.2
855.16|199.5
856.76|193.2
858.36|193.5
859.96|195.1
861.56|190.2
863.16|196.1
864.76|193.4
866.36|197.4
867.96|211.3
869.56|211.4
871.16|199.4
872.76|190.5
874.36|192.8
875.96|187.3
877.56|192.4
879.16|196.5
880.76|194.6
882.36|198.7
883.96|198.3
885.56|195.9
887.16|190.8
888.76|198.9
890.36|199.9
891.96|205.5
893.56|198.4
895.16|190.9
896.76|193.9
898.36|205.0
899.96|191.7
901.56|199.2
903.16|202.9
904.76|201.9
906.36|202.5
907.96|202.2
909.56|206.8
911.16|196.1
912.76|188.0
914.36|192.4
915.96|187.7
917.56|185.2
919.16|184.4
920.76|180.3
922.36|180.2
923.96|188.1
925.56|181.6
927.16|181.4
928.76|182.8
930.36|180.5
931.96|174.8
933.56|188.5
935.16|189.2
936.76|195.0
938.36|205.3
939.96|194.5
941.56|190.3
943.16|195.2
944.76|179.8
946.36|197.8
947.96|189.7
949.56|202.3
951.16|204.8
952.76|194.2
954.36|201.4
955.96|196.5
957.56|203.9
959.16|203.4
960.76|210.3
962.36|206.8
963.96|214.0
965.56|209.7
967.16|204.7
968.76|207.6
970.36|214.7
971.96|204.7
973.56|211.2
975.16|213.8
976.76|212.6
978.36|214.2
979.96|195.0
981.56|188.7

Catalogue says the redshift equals 0.29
